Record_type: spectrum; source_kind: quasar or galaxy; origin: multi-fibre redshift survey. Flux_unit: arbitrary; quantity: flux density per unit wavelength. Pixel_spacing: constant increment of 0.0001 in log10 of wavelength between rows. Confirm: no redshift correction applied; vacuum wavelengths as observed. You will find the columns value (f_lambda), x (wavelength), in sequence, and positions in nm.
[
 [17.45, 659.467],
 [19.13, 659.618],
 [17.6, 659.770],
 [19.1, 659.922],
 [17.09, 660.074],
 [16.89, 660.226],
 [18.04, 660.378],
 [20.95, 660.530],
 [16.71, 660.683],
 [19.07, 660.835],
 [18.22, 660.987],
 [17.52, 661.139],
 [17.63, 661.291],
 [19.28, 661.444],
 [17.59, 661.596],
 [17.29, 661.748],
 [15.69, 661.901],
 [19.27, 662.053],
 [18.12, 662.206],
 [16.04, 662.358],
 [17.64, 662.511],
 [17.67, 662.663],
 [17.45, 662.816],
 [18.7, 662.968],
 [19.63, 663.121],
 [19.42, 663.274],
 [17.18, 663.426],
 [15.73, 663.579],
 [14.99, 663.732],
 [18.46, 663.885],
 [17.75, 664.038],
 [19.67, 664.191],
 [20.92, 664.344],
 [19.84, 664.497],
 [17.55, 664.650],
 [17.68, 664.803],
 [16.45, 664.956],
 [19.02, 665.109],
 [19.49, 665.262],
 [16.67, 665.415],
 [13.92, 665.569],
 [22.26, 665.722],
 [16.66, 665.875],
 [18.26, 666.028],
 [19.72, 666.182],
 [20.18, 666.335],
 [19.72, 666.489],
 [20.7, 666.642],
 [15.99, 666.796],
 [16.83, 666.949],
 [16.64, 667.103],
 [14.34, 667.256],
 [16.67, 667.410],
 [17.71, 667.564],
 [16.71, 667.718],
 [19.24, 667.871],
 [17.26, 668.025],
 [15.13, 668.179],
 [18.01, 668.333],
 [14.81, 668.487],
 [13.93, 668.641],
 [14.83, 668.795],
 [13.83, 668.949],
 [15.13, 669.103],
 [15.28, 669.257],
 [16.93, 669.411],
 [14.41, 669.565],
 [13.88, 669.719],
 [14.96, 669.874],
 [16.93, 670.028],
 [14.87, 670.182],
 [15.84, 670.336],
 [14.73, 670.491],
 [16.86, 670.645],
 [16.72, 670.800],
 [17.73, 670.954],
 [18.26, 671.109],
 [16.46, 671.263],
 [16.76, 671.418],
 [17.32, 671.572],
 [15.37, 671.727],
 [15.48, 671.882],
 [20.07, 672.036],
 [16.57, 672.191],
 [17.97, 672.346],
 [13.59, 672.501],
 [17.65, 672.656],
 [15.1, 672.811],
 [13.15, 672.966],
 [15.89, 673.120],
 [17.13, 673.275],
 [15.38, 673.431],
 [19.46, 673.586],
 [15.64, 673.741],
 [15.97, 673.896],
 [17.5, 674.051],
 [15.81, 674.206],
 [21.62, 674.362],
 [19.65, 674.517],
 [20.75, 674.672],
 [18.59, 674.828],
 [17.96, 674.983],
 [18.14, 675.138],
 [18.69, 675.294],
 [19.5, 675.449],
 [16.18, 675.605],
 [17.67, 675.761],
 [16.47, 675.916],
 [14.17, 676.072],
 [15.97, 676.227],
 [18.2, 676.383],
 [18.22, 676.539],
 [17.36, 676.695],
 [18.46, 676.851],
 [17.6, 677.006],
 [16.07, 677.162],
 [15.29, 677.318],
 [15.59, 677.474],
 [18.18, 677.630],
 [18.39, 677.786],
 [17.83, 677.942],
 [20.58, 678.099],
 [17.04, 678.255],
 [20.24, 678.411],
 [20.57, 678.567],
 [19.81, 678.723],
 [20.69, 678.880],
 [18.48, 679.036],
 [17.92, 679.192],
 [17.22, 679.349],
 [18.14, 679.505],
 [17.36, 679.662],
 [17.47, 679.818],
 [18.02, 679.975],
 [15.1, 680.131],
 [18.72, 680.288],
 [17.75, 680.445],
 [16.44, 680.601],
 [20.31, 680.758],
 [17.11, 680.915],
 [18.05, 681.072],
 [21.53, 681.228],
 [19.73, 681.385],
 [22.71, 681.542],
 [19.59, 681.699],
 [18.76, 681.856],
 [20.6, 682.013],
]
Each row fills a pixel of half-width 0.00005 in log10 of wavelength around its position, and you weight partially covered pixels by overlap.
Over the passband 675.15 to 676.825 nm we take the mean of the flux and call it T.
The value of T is 17.3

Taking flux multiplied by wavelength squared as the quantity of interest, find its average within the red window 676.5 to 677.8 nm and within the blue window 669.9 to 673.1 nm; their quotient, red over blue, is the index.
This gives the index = 1.1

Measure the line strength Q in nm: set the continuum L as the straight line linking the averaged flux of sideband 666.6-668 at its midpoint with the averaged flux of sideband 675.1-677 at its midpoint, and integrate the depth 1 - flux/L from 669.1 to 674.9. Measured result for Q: 0.22 nm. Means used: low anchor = 17.1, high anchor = 17.4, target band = 16.6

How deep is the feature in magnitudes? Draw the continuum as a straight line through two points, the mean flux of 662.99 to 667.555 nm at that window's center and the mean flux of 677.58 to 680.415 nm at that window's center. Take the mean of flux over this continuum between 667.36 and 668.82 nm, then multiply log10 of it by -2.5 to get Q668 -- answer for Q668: 0.10 mag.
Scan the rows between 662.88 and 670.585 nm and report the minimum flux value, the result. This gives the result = 13.83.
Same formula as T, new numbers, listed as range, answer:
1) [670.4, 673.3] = 16.4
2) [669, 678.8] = 17.1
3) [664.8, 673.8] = 16.7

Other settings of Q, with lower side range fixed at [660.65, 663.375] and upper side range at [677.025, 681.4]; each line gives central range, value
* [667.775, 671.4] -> 0.426 nm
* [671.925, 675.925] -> 0.159 nm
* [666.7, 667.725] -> 0.088 nm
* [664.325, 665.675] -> 0.006 nm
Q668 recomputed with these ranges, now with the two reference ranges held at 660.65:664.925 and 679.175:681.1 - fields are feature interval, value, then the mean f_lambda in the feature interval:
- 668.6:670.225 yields 0.19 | 15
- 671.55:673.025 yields 0.10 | 16.2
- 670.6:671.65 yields 0.04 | 17.2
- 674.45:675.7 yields -0.06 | 18.7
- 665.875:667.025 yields -0.04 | 18.6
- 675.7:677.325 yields 0.05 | 16.9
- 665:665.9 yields -0.01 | 18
